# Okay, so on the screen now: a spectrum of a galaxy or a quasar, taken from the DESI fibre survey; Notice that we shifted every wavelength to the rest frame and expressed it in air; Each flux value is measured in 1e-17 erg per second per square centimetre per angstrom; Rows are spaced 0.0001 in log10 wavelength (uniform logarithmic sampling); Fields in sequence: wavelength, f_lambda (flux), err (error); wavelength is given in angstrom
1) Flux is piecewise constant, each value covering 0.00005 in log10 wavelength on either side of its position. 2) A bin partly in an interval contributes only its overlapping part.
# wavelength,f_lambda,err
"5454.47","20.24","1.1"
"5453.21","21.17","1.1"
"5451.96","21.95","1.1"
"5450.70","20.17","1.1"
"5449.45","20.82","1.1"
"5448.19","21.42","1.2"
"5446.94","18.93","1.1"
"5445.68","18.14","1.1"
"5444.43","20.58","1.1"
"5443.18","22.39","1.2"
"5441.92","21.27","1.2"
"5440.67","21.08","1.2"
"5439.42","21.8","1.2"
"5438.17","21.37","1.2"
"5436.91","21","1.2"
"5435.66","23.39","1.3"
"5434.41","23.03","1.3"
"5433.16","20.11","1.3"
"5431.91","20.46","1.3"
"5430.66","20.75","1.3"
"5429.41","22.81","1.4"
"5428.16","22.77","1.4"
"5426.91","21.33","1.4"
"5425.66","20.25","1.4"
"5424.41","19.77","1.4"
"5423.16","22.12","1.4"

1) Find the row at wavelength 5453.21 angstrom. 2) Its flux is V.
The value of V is 21.17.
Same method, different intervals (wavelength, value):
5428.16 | 22.77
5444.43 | 20.58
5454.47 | 20.24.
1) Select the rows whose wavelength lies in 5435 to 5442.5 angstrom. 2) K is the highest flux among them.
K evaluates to 23.39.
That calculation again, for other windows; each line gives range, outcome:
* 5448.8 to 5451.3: 20.82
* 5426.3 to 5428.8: 22.77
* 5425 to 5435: 23.03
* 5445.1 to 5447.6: 18.93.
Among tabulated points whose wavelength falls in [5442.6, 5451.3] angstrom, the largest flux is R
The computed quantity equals 22.39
